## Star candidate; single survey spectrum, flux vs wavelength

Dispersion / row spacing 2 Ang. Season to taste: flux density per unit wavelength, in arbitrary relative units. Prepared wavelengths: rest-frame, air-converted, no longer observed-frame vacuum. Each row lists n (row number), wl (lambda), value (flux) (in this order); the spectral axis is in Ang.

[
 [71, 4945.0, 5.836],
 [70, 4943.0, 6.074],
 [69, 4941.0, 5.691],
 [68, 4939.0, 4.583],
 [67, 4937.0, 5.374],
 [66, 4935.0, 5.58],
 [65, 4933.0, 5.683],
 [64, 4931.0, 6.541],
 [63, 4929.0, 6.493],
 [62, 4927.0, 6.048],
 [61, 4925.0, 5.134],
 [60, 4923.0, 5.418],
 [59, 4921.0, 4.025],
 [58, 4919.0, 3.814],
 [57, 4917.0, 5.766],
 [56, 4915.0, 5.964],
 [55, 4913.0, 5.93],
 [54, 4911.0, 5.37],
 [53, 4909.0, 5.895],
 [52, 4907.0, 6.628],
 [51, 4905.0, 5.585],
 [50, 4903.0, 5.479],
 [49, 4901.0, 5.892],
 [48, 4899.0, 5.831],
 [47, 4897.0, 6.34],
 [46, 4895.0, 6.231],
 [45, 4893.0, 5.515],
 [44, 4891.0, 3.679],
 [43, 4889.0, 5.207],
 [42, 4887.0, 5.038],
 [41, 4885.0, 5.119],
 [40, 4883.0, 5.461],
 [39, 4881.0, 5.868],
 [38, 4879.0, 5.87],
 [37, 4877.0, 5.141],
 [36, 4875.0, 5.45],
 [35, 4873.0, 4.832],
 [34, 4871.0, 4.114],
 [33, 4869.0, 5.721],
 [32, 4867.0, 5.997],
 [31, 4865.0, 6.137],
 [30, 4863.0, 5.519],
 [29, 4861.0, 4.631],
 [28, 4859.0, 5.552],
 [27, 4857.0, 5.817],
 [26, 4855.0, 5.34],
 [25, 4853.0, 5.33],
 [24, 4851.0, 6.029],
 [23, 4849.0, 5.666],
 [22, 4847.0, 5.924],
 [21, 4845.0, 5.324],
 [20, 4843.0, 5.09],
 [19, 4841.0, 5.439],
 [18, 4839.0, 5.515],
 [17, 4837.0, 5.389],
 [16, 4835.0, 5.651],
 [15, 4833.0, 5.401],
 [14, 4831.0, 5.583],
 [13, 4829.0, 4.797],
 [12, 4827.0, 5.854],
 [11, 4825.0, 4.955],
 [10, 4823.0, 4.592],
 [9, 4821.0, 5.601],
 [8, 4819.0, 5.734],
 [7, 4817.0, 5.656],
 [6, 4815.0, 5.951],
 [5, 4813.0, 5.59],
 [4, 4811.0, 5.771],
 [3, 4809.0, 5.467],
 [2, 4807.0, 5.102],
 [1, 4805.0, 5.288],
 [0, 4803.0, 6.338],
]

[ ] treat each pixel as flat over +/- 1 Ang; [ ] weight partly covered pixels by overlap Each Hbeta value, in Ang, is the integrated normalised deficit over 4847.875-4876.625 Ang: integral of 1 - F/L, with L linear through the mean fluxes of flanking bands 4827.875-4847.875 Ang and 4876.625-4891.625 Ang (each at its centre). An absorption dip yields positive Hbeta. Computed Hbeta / -0.7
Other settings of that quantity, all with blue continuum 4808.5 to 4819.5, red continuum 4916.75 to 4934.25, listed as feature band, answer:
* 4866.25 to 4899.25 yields 1.0 Ang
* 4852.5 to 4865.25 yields 0.3 Ang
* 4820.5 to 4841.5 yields 1.2 Ang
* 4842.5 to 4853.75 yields 0.1 Ang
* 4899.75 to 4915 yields -1.0 Ang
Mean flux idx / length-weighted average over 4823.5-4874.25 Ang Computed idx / 5.42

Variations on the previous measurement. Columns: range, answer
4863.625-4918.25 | 5.55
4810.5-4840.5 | 5.46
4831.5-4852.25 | 5.54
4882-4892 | 4.9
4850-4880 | 5.43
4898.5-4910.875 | 5.85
